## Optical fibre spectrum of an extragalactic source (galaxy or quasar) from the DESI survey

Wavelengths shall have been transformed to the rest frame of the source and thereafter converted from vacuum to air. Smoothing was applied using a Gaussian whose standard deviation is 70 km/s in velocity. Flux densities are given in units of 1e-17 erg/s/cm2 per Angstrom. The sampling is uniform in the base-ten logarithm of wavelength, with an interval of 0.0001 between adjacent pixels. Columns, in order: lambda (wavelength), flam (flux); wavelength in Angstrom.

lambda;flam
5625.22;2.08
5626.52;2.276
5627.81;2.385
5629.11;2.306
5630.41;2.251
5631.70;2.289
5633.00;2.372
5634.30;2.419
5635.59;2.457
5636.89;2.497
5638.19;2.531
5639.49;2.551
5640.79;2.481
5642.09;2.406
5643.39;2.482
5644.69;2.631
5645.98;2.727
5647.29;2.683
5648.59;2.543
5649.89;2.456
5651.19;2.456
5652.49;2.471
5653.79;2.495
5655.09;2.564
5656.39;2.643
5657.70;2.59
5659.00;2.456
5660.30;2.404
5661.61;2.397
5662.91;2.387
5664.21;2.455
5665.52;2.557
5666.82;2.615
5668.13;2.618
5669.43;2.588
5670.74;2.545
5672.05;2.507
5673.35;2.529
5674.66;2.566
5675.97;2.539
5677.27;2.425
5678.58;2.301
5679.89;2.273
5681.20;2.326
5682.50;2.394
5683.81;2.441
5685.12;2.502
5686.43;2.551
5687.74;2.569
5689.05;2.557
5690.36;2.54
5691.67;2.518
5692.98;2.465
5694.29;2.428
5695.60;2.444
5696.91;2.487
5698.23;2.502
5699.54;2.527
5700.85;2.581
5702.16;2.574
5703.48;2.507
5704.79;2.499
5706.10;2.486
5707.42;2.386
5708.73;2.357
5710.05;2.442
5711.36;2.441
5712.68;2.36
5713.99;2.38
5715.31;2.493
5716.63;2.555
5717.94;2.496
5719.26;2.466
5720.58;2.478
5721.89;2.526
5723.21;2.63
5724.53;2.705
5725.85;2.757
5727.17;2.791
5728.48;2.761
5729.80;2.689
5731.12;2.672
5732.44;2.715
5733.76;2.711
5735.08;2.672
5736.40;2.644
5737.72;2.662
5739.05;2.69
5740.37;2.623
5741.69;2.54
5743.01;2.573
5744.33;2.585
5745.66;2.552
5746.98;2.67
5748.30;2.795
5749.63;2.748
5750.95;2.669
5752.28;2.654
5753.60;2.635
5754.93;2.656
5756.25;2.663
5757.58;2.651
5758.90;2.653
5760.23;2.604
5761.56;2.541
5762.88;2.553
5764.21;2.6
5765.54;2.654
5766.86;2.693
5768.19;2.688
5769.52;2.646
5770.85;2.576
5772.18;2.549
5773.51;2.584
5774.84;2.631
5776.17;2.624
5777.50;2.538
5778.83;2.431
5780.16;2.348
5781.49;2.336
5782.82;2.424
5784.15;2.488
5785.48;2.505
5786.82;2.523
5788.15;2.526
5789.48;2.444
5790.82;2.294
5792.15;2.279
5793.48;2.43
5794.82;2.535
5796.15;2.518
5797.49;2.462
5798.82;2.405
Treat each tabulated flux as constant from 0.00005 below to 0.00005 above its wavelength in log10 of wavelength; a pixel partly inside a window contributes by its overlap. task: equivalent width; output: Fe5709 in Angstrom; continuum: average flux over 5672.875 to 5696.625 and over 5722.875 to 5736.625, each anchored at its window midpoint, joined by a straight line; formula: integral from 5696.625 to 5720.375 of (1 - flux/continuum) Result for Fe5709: 1.1 Angstrom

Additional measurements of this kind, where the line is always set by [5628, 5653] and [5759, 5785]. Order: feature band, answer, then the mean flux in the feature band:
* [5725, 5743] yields -1.1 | 2.68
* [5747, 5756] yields -0.5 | 2.69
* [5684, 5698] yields 0.0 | 2.5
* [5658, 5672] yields -0.1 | 2.5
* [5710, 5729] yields -0.2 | 2.56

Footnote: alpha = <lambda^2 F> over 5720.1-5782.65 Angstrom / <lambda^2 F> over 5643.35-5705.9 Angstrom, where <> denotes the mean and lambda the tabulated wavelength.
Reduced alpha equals 1.1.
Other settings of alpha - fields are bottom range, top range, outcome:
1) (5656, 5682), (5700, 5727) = 1.03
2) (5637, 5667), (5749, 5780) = 1.08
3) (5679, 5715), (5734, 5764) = 1.09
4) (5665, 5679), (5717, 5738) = 1.07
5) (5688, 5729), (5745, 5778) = 1.06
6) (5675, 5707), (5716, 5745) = 1.08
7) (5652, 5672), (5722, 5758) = 1.09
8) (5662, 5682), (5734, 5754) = 1.09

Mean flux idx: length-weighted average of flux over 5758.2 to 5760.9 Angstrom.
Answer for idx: 2.63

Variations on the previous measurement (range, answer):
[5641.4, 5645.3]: 2.5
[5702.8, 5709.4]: 2.44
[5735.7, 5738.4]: 2.65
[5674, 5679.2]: 2.46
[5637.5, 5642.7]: 2.49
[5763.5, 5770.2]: 2.65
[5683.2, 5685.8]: 2.47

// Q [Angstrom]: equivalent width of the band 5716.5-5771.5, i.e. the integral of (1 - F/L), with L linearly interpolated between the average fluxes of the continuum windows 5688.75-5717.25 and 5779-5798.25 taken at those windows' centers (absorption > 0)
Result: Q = -4.1 Angstrom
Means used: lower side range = 2.48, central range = 2.64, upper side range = 2.44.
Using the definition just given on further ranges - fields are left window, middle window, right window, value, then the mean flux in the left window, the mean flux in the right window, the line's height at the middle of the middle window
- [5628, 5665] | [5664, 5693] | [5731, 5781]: 0.3 Angstrom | 2.48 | 2.62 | 2.52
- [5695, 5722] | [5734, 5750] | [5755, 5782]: -0.7 Angstrom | 2.47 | 2.58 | 2.53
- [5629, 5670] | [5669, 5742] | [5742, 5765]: 1.1 Angstrom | 2.5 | 2.63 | 2.57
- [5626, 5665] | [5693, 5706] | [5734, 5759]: 0.3 Angstrom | 2.47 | 2.65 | 2.57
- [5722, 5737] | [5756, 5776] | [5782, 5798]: -0.5 Angstrom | 2.7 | 2.45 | 2.55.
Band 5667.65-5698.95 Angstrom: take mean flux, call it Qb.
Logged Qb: 2.48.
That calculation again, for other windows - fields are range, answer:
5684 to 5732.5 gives 2.53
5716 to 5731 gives 2.63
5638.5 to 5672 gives 2.53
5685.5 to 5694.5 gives 2.52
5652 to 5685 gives 2.48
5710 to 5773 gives 2.62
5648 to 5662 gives 2.5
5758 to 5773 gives 2.61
